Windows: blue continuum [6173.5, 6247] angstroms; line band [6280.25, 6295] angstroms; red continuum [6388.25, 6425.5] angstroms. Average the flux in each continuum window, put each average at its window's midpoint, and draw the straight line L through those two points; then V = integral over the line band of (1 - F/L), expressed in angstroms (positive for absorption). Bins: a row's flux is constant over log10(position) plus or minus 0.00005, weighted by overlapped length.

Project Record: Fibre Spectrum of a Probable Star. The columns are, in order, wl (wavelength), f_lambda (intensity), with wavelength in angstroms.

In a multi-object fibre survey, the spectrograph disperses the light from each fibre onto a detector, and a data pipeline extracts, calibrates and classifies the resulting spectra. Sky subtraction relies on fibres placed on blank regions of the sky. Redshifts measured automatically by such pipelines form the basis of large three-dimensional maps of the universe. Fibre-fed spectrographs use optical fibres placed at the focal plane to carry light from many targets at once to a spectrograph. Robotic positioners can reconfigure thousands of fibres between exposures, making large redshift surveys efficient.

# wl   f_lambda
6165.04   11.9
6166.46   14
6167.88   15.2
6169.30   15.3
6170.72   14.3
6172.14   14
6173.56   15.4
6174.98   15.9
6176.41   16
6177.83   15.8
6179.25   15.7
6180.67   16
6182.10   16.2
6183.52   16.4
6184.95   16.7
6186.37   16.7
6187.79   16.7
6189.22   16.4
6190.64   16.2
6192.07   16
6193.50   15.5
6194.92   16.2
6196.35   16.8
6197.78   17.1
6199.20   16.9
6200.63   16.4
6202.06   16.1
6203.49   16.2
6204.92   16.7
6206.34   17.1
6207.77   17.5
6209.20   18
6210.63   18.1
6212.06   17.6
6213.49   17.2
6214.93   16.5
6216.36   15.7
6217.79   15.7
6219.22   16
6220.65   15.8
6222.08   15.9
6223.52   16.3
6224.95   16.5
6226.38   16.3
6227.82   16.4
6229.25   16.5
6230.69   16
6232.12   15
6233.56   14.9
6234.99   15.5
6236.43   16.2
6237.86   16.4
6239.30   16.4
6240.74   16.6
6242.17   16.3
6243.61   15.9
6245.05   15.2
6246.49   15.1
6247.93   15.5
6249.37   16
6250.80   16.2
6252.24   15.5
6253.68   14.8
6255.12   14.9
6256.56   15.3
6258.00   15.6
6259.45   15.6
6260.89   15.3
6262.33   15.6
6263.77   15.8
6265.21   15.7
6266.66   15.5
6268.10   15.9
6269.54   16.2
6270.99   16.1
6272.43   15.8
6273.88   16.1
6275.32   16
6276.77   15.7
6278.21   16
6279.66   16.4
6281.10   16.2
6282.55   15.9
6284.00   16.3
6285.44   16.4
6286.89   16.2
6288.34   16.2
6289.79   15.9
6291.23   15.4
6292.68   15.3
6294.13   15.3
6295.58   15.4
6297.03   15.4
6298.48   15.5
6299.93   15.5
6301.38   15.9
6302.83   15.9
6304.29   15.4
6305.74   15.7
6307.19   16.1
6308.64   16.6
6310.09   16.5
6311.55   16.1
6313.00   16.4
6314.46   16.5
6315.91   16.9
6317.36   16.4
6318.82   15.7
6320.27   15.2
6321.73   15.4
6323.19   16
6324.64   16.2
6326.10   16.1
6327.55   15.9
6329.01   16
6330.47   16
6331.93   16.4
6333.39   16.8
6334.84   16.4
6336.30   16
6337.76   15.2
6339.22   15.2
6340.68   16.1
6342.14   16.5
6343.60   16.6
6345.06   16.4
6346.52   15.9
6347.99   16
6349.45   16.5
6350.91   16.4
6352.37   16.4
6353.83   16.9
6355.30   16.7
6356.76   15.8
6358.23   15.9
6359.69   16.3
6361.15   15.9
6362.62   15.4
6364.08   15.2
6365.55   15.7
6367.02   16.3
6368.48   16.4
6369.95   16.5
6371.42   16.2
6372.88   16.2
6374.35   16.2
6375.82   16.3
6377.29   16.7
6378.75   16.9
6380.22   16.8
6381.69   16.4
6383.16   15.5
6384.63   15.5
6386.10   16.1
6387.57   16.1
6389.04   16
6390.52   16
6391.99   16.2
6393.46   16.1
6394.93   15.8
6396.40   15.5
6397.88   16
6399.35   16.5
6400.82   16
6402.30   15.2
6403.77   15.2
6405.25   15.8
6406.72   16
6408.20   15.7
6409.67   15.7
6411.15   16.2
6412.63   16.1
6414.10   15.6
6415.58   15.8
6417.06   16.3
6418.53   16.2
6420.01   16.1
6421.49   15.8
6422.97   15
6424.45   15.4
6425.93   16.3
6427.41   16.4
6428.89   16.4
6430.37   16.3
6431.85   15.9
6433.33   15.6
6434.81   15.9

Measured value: 0.2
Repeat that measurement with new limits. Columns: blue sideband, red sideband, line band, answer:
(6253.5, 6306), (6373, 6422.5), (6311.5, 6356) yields -0.9 angstroms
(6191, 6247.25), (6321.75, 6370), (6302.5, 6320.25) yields 0.0 angstroms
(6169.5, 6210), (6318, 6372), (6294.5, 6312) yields 0.3 angstroms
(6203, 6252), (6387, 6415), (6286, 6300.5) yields 0.4 angstroms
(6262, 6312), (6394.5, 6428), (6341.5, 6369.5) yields -0.5 angstroms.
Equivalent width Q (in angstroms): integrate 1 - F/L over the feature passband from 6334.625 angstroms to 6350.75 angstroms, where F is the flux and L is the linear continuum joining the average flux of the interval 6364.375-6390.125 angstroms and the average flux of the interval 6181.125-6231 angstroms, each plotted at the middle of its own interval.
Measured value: 0.2 angstroms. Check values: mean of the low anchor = 16.5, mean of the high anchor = 16.2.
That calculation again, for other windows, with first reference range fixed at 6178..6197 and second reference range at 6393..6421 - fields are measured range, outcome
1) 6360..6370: 0.0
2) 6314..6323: 0.0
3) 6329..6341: 0.0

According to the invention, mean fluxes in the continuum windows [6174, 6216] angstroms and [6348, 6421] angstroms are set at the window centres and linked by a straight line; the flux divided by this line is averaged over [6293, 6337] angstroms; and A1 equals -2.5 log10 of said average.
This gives 0.018 mag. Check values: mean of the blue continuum 16.6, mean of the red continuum 16.1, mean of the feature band 16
